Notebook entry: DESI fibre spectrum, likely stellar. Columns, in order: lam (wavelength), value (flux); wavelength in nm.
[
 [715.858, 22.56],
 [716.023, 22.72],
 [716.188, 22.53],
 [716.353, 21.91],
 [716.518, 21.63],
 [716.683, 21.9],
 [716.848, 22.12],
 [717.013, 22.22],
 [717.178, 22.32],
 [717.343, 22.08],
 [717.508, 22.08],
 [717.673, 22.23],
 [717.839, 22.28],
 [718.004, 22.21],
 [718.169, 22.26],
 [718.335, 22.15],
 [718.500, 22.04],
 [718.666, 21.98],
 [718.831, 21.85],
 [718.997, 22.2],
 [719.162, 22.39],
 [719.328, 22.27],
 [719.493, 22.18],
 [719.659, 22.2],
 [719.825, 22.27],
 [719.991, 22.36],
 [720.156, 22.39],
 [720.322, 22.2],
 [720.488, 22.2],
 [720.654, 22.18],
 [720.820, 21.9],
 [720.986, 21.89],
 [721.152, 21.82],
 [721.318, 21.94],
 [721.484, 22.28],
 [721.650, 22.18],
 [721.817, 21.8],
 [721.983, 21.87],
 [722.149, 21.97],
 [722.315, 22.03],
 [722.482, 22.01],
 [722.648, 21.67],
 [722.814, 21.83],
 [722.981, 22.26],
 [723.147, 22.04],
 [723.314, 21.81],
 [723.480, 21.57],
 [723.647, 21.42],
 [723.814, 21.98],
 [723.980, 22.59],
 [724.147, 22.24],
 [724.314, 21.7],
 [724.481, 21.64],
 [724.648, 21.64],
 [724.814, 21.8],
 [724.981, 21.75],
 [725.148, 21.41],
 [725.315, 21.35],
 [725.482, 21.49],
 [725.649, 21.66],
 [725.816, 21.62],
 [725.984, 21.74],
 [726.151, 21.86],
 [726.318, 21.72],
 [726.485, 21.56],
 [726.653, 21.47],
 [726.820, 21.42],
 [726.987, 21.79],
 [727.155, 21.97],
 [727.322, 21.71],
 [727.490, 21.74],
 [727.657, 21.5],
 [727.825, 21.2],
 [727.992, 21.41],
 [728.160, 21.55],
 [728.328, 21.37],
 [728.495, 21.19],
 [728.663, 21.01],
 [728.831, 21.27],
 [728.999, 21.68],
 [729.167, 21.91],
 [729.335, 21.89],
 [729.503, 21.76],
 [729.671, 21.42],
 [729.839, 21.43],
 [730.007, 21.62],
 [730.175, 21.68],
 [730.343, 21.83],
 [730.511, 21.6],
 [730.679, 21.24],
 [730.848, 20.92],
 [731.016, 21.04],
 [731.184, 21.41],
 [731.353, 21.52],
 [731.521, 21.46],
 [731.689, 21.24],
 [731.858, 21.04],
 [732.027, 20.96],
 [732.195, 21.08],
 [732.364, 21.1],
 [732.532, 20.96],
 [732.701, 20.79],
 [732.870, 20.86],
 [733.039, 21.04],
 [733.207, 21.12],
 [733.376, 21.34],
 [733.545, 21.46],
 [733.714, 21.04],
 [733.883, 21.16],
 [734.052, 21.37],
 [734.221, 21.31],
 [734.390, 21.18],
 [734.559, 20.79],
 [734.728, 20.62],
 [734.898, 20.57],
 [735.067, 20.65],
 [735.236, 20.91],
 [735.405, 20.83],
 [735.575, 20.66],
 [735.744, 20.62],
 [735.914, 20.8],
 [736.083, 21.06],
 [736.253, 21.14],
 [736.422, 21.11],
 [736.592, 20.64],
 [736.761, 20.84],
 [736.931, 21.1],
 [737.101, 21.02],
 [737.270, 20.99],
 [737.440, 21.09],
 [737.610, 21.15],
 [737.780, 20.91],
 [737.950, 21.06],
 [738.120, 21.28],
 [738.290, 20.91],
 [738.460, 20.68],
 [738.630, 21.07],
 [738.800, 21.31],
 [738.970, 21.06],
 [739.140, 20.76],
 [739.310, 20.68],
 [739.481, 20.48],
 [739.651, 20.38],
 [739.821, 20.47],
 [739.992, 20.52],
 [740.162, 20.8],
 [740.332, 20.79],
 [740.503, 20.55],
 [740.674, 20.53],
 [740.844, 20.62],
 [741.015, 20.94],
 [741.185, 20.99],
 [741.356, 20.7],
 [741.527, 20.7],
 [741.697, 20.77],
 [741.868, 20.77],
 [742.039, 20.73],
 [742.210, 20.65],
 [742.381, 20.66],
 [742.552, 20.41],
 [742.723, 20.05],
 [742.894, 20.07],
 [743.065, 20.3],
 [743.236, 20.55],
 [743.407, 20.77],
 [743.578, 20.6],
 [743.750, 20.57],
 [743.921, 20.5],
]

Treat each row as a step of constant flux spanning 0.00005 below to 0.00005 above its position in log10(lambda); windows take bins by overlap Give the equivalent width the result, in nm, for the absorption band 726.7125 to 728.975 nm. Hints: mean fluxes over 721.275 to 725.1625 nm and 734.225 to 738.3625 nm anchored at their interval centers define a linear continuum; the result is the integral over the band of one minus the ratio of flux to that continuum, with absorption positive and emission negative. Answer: 0.01 nm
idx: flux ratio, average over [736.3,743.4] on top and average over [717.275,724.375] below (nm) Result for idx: 0.94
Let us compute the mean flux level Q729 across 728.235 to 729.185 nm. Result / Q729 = 21.4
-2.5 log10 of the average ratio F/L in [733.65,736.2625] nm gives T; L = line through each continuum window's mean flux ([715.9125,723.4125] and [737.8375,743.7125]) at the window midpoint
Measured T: 0.009 mag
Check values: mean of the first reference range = 22.1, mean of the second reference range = 20.7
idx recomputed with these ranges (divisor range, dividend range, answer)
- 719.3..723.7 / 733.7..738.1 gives 0.95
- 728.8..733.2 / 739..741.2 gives 0.97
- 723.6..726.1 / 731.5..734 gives 0.97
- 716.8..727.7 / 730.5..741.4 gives 0.95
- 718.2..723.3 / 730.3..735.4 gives 0.96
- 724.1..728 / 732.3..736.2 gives 0.97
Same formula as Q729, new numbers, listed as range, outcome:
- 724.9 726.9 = 21.6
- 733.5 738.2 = 21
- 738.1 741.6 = 20.8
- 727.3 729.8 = 21.5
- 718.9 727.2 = 21.9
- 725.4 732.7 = 21.5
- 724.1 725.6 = 21.7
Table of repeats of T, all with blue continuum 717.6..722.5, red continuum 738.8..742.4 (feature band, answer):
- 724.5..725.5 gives 0.01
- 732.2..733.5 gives 0.01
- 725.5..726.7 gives 0.00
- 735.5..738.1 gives 0.00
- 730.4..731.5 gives 0.00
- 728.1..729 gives 0.01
